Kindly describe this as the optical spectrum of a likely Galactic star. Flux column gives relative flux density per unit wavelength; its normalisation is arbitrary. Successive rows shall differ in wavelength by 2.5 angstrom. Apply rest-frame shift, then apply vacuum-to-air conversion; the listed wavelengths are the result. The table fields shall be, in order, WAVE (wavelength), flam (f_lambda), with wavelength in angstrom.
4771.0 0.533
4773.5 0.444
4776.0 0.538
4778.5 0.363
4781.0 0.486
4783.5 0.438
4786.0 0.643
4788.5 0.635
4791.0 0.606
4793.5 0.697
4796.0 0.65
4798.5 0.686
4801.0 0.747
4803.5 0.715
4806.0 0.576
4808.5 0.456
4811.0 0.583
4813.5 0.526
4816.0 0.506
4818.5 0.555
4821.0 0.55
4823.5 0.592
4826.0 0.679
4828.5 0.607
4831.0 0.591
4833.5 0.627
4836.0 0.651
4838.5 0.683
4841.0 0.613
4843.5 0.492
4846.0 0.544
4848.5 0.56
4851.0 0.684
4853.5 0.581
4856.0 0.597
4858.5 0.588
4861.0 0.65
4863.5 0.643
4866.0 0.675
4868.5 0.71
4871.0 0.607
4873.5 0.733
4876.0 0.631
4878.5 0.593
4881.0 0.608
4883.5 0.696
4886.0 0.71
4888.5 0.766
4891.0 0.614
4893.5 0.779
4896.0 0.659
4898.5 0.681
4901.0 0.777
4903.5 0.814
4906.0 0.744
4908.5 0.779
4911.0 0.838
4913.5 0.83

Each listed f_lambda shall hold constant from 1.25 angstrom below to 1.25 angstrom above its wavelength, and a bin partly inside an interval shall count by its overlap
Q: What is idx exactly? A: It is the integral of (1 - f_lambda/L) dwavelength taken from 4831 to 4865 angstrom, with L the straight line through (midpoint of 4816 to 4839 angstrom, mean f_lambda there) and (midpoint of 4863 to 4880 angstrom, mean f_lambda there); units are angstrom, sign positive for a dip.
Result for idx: 1.1 angstrom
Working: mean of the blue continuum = 0.607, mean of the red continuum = 0.656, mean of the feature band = 0.609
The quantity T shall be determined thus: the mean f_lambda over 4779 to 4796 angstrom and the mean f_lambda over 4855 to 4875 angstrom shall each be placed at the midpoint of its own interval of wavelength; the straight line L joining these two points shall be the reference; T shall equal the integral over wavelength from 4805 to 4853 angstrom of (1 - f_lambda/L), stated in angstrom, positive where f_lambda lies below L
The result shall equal 2.7 angstrom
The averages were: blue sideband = 0.579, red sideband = 0.651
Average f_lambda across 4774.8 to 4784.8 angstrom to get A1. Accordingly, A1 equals 0.457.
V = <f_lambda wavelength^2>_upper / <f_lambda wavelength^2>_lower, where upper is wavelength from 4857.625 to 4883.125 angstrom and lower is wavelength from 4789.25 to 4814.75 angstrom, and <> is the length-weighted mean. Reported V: 1.1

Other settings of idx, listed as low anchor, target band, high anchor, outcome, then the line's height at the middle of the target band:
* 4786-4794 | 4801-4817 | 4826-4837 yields 1.46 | 0.634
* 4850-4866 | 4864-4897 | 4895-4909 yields 0.50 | 0.686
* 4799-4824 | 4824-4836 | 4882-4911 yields -0.21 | 0.616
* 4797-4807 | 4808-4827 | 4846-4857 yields 2.82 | 0.657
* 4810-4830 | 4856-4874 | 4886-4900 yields 0.08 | 0.653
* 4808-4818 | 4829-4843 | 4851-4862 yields -1.30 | 0.571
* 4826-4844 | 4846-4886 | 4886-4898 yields 1.73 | 0.665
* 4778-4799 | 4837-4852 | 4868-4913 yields 1.30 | 0.652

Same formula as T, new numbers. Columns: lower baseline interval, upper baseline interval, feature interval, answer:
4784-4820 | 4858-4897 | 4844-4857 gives 1.20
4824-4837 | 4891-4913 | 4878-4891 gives 0.89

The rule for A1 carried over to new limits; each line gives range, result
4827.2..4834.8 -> 0.609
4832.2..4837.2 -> 0.638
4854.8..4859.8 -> 0.593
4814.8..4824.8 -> 0.552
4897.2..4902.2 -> 0.728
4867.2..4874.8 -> 0.683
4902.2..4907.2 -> 0.779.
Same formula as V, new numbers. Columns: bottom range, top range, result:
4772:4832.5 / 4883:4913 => 1.33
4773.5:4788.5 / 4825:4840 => 1.30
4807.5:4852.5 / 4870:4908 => 1.22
